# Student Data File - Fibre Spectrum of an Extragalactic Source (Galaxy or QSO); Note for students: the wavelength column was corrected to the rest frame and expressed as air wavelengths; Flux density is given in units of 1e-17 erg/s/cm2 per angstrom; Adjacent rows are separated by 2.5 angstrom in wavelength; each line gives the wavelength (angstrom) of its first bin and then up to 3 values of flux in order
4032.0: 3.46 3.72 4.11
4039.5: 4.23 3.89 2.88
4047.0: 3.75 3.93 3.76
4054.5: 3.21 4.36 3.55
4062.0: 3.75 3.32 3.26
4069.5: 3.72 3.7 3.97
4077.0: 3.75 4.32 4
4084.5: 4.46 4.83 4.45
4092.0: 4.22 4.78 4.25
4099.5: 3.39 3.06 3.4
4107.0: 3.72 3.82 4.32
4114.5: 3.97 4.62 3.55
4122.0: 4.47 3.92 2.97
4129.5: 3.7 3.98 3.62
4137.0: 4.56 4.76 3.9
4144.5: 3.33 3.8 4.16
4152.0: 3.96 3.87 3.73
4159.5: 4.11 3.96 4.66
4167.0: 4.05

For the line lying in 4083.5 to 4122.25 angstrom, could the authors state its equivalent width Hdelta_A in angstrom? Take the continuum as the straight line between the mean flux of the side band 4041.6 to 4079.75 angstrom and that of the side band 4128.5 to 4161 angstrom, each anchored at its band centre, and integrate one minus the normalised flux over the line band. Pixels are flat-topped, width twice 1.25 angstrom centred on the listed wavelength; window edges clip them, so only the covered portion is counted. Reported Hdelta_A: -2.6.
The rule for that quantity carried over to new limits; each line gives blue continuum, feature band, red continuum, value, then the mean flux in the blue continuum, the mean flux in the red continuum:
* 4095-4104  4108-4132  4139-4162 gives -1.0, 3.65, 3.93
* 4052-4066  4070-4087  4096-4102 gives -2.0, 3.64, 3.64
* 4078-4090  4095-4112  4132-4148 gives 2.2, 4.4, 4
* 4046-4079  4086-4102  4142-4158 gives -2.0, 3.71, 3.82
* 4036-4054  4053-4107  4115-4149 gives -0.7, 3.76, 3.94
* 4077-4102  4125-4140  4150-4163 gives 0.5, 4.21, 3.94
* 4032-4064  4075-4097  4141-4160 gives -3.2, 3.74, 3.85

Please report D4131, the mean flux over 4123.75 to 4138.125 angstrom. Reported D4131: 3.78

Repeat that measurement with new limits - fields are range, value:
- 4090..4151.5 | 3.93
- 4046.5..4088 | 3.86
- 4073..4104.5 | 4.09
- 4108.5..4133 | 3.93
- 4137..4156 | 4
